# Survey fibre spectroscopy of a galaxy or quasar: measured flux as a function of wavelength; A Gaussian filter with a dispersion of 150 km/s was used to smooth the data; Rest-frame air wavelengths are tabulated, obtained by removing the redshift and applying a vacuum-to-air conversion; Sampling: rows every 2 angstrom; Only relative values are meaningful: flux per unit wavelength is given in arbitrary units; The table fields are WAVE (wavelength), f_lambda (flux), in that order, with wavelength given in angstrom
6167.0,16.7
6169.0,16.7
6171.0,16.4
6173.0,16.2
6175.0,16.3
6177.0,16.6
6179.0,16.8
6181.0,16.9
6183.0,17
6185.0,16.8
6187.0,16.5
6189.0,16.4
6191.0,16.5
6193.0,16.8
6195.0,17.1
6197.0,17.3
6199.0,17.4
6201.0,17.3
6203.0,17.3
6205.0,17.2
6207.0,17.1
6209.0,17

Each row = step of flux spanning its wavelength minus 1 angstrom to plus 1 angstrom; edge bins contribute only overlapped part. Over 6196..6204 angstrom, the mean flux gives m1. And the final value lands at 17.3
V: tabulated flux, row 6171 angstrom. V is 16.4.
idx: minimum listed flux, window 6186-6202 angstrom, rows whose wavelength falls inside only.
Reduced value 16.4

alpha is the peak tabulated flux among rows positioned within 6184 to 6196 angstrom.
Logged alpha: 17.1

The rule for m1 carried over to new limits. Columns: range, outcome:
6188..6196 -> 16.7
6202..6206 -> 17.2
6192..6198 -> 17.1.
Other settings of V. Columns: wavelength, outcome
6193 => 16.8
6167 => 16.7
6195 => 17.1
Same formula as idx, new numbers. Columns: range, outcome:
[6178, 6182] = 16.8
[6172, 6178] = 16.2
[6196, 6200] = 17.3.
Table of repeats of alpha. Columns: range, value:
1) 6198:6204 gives 17.4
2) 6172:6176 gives 16.3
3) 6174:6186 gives 17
